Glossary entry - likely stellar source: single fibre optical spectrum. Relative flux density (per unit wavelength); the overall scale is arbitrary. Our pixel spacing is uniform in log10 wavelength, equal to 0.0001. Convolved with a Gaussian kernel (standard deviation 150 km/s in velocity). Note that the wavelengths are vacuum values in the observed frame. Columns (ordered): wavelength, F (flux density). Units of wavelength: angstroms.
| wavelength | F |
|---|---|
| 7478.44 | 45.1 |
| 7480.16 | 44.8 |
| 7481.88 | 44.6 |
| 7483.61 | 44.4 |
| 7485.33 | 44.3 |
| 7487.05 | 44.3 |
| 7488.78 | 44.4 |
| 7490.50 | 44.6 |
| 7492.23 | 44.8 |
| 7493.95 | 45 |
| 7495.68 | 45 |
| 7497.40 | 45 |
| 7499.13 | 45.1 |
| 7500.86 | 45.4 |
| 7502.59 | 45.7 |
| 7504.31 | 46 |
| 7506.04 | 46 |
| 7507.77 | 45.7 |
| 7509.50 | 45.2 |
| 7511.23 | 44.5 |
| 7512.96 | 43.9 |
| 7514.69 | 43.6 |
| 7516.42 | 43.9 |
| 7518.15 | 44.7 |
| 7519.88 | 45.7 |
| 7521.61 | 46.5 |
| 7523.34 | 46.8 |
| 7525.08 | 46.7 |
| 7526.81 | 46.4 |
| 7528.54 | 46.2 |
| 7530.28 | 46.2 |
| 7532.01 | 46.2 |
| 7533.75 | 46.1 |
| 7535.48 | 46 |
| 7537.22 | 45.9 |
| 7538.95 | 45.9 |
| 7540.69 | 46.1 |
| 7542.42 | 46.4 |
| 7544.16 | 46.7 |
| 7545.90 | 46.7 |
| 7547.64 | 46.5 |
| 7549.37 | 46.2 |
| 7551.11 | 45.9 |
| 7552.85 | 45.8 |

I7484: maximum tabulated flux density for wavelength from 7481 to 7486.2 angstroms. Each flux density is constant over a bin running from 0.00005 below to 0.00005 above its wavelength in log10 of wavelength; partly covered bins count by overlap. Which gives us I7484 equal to 44.6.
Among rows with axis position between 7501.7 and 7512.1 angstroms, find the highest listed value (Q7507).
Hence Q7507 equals 46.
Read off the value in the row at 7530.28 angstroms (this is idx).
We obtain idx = 46.2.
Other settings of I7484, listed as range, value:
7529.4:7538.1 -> 46.2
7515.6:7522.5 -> 46.5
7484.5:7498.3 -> 45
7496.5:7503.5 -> 45.7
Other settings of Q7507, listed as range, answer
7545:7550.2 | 46.7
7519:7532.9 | 46.8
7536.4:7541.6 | 46.1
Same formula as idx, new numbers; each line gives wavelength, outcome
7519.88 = 45.7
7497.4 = 45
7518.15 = 44.7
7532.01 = 46.2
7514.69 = 43.6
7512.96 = 43.9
